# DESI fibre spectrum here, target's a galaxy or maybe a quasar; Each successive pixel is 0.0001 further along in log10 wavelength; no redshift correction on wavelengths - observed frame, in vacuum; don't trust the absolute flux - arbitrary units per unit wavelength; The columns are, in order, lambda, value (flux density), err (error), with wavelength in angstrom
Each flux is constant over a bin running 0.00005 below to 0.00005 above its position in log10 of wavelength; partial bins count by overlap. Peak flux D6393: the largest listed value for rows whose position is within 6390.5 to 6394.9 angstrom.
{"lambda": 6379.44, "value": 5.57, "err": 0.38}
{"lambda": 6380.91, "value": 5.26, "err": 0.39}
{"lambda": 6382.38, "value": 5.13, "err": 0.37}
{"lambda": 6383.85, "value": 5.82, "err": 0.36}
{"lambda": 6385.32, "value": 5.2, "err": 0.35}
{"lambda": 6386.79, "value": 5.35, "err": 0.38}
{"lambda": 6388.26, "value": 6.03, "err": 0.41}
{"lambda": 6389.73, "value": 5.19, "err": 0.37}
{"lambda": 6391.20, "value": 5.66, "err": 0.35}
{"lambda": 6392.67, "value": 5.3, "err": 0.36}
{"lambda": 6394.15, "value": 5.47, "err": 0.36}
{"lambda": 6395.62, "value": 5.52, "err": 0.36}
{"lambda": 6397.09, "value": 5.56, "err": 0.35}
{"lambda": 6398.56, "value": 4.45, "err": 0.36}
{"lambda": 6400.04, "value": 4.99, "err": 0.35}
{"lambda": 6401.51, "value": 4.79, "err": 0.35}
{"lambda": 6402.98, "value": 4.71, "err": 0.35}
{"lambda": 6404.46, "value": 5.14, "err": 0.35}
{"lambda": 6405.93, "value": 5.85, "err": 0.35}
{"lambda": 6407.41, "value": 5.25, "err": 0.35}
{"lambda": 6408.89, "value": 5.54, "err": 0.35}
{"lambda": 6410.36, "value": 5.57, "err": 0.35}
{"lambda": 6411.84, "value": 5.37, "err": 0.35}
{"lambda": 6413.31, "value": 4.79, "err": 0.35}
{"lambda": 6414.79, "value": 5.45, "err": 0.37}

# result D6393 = 5.66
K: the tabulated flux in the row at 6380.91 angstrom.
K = 5.26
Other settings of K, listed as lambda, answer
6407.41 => 5.25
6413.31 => 4.79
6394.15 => 5.47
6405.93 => 5.85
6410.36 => 5.57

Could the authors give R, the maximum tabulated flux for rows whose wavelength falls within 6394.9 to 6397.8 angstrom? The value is 5.56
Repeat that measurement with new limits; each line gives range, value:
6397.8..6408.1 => 5.85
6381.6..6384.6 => 5.82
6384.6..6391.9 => 6.03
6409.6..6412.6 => 5.57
